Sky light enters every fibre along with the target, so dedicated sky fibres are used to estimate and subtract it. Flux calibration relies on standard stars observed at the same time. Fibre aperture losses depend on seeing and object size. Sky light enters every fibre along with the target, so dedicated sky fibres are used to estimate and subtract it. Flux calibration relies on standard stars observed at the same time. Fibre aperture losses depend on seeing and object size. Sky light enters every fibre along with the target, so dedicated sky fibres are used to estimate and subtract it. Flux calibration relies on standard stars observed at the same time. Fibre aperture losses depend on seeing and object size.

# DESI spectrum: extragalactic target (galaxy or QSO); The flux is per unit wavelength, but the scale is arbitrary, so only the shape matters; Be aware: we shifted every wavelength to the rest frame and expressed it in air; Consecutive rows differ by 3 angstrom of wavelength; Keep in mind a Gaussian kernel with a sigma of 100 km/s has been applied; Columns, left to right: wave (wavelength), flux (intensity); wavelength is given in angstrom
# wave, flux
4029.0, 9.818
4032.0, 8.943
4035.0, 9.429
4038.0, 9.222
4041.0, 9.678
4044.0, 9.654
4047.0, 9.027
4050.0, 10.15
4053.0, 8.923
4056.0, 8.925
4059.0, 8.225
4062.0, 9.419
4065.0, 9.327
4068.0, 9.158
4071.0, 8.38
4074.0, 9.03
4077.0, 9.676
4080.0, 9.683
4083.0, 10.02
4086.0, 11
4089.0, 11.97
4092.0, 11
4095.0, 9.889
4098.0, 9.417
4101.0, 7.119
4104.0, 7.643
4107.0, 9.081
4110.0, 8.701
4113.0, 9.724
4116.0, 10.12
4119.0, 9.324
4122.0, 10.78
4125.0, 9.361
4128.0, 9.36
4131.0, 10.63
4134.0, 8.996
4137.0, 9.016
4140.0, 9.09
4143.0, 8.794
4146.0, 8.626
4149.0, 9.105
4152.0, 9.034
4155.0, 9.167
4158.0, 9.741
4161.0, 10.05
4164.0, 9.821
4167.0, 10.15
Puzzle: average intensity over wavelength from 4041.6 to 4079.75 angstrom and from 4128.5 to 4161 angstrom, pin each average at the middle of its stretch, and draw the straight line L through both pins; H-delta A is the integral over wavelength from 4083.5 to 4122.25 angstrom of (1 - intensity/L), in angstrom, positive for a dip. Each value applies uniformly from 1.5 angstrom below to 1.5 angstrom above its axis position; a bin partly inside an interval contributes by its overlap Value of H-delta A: -1.8 angstrom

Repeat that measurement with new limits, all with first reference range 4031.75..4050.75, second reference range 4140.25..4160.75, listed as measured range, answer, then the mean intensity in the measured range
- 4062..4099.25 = -2.1 angstrom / 9.86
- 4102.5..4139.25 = -0.7 angstrom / 9.39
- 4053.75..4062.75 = 0.6 angstrom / 8.82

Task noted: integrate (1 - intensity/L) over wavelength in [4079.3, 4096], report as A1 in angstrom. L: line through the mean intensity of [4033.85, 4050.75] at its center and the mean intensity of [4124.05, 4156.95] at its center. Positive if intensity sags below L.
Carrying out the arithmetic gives -2.3 angstrom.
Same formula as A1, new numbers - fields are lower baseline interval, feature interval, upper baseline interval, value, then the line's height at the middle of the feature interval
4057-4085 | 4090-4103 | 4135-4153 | -0.36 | 9.14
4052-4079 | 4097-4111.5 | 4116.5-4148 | 1.40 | 9.25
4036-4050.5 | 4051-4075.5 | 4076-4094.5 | 2.56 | 10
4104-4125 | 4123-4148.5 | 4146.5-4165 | 0.50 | 9.45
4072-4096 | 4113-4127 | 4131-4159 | -0.39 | 9.59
